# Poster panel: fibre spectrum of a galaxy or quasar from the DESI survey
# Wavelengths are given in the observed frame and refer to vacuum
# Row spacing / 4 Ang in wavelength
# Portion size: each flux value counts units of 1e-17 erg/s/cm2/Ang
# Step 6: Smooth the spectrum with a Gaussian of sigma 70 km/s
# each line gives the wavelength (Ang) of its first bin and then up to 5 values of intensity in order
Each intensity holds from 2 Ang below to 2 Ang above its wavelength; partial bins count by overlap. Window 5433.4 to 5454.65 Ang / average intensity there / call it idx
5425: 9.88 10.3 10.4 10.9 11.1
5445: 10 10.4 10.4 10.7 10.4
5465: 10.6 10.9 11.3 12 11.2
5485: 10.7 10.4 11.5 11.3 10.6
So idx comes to 10.6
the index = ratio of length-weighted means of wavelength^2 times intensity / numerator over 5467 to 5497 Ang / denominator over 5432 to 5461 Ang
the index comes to 1.07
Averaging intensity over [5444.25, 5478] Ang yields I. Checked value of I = 10.7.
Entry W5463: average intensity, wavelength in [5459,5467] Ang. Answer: 10.5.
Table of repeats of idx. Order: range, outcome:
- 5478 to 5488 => 11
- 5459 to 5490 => 11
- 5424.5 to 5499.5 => 10.8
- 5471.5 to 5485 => 11.4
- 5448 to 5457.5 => 10.5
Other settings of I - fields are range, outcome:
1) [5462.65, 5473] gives 10.8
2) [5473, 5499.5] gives 11.2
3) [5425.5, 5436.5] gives 10.4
